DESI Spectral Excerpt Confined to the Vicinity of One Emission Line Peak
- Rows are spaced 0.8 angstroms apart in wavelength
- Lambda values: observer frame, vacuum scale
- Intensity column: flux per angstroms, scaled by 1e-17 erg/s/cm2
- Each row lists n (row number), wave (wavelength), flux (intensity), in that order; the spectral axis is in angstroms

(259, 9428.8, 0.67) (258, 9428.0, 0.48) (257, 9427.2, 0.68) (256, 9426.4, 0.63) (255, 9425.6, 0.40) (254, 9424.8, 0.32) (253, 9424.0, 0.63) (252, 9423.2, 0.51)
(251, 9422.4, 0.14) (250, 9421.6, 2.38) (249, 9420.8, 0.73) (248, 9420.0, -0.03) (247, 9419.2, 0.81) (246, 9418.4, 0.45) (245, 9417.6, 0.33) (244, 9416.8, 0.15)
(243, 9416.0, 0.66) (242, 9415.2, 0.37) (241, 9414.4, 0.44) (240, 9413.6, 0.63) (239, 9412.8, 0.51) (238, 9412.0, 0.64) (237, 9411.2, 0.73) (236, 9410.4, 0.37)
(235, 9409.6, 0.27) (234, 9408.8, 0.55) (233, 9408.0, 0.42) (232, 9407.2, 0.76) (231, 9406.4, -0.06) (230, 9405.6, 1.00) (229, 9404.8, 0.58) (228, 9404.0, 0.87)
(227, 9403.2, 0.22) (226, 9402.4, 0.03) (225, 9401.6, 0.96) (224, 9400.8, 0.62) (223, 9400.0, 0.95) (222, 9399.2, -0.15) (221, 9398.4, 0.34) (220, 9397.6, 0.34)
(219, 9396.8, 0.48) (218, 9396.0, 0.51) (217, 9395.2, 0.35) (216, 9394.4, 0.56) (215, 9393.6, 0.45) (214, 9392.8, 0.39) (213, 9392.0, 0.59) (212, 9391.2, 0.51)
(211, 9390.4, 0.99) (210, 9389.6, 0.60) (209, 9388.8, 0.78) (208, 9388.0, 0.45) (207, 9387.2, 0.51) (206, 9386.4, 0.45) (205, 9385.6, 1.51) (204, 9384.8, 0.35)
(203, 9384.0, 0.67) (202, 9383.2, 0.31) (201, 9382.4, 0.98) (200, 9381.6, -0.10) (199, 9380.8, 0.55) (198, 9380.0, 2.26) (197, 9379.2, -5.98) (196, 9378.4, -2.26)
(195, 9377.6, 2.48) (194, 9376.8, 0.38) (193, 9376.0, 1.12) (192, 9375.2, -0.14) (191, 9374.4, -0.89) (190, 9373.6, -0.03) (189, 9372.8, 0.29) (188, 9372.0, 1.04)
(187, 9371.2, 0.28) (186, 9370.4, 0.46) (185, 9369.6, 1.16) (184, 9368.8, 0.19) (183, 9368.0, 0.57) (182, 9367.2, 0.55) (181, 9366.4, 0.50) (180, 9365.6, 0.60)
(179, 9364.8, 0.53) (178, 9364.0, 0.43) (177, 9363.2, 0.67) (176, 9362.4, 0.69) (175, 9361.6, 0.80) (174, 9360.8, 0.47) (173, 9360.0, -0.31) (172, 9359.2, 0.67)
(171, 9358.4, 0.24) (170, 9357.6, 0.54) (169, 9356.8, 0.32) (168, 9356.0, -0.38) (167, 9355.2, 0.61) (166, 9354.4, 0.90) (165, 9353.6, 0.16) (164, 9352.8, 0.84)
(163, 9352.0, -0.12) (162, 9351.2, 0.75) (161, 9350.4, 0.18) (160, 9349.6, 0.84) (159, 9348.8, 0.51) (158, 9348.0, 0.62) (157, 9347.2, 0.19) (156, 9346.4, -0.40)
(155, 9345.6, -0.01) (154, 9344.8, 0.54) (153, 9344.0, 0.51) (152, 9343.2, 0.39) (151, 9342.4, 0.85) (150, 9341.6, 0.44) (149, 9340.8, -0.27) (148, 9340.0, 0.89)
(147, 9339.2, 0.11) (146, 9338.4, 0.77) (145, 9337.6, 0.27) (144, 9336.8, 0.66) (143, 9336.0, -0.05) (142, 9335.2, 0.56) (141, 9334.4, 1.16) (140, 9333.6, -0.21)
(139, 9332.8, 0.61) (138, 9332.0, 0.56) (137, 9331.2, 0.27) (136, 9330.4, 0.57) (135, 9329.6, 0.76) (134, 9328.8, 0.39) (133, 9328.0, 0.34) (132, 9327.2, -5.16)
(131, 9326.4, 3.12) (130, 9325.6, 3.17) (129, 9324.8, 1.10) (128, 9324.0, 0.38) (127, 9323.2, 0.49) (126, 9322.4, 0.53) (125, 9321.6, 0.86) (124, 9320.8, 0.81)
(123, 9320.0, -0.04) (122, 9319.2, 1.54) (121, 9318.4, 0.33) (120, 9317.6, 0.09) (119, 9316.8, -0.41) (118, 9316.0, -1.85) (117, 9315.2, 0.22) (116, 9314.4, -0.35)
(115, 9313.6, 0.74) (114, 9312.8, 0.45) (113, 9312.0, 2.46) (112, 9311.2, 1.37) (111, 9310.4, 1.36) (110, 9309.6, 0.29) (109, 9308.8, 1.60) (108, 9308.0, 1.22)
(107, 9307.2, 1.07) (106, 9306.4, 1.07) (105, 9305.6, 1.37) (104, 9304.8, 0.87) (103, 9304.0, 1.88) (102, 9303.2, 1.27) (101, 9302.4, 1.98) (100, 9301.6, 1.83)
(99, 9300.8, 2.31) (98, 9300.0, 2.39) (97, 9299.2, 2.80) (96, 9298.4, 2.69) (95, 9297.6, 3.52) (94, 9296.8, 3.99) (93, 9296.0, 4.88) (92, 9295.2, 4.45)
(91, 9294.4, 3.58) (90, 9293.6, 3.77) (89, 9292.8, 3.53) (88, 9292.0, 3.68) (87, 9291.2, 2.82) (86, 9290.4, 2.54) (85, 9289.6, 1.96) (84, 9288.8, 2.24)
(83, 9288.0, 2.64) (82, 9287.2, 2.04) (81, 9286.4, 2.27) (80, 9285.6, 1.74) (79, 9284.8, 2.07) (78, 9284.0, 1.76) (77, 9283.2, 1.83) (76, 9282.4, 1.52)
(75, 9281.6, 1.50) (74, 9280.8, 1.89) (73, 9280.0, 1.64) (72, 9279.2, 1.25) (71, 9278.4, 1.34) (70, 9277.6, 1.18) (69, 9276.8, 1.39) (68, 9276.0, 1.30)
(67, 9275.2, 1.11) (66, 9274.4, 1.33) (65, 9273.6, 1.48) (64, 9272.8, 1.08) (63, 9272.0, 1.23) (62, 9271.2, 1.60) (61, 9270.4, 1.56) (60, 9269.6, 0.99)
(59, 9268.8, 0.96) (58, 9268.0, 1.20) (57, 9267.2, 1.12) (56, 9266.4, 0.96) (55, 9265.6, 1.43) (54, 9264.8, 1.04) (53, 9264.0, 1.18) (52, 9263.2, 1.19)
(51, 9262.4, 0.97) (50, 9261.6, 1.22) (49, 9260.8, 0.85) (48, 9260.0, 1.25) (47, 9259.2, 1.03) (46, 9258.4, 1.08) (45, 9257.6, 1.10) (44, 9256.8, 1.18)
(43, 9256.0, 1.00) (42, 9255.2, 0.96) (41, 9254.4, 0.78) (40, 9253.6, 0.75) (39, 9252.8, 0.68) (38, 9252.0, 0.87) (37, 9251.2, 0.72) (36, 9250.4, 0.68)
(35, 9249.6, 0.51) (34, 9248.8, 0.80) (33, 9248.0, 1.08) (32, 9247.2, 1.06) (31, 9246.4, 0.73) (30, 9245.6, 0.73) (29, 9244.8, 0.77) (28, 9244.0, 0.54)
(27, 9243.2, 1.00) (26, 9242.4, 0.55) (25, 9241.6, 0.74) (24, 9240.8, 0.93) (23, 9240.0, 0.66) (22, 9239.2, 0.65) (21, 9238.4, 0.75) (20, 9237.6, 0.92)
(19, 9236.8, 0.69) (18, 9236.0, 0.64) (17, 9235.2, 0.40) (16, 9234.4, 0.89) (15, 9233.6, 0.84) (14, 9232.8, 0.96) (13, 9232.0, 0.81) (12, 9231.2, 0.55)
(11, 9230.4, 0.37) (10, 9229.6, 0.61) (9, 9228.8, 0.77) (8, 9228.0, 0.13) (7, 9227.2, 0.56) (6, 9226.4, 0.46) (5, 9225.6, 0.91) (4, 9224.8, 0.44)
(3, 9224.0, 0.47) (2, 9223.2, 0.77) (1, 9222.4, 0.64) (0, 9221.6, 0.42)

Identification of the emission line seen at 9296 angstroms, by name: [O III]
